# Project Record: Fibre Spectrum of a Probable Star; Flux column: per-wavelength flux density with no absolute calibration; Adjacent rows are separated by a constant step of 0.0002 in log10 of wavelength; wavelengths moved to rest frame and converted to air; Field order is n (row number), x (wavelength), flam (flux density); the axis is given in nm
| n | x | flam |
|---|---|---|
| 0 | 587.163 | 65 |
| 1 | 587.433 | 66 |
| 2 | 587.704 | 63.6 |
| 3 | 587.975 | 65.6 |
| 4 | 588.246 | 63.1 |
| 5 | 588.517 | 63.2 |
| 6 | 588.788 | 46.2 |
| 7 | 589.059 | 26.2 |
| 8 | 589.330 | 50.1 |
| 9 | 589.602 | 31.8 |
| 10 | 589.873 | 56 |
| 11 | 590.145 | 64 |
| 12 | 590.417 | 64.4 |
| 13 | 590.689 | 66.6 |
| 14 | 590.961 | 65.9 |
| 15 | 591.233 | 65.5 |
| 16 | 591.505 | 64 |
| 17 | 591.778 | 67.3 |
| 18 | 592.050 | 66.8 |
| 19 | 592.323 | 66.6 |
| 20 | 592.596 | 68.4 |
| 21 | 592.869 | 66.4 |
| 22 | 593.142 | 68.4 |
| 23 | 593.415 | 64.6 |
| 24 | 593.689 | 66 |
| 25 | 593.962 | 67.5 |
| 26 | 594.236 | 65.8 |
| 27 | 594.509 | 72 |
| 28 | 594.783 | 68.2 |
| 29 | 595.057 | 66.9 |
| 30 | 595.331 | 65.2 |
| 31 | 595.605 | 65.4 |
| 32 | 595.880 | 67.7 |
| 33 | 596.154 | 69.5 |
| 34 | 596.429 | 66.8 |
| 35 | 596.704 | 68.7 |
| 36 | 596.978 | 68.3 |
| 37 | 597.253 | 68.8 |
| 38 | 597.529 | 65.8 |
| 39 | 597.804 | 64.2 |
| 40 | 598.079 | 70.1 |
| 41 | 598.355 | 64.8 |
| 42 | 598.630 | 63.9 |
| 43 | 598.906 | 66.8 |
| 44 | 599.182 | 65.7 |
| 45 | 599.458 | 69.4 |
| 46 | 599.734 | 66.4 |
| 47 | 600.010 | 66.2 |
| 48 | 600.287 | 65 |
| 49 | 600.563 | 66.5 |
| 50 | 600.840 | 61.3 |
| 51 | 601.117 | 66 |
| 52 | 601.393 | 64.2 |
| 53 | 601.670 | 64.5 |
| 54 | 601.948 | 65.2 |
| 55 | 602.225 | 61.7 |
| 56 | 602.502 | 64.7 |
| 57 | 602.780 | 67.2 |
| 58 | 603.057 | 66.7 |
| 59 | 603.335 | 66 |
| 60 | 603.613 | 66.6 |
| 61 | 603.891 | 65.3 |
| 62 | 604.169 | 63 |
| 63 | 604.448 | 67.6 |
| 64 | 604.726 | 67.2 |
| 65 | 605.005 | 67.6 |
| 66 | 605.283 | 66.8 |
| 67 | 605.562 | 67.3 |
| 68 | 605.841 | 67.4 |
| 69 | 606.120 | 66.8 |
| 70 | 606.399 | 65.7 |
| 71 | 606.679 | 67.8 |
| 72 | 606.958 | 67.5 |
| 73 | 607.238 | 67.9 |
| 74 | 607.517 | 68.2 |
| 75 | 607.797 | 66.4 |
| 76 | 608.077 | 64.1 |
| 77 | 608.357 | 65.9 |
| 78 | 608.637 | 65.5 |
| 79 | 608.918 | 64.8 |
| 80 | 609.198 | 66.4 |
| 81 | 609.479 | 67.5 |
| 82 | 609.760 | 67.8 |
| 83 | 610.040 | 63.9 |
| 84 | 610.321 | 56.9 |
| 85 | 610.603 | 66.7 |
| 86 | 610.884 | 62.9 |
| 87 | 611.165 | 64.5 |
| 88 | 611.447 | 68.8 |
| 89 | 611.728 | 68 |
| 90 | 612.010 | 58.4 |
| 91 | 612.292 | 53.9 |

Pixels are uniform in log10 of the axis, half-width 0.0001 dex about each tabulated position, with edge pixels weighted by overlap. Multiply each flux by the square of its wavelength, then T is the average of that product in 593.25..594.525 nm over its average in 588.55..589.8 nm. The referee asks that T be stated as 1.64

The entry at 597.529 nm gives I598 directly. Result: 65.8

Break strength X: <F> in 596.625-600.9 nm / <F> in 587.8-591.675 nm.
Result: 1.2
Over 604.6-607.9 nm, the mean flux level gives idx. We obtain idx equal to 67.2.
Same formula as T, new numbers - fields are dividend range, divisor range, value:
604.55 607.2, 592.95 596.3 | 1.04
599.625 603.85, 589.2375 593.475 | 1.08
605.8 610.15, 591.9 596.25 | 1.04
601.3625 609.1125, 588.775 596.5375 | 1.10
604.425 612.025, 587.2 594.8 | 1.13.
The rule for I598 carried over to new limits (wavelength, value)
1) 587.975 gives 65.6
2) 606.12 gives 66.8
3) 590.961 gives 65.9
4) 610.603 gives 66.7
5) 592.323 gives 66.6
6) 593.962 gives 67.5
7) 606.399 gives 65.7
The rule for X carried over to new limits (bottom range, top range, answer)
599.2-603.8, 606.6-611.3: 1.00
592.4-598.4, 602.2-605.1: 0.98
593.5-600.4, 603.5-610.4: 0.99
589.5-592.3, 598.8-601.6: 1.06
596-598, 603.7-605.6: 0.98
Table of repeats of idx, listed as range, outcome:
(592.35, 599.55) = 67.1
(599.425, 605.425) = 65.6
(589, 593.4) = 60.6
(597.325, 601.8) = 65.7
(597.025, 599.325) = 66.3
